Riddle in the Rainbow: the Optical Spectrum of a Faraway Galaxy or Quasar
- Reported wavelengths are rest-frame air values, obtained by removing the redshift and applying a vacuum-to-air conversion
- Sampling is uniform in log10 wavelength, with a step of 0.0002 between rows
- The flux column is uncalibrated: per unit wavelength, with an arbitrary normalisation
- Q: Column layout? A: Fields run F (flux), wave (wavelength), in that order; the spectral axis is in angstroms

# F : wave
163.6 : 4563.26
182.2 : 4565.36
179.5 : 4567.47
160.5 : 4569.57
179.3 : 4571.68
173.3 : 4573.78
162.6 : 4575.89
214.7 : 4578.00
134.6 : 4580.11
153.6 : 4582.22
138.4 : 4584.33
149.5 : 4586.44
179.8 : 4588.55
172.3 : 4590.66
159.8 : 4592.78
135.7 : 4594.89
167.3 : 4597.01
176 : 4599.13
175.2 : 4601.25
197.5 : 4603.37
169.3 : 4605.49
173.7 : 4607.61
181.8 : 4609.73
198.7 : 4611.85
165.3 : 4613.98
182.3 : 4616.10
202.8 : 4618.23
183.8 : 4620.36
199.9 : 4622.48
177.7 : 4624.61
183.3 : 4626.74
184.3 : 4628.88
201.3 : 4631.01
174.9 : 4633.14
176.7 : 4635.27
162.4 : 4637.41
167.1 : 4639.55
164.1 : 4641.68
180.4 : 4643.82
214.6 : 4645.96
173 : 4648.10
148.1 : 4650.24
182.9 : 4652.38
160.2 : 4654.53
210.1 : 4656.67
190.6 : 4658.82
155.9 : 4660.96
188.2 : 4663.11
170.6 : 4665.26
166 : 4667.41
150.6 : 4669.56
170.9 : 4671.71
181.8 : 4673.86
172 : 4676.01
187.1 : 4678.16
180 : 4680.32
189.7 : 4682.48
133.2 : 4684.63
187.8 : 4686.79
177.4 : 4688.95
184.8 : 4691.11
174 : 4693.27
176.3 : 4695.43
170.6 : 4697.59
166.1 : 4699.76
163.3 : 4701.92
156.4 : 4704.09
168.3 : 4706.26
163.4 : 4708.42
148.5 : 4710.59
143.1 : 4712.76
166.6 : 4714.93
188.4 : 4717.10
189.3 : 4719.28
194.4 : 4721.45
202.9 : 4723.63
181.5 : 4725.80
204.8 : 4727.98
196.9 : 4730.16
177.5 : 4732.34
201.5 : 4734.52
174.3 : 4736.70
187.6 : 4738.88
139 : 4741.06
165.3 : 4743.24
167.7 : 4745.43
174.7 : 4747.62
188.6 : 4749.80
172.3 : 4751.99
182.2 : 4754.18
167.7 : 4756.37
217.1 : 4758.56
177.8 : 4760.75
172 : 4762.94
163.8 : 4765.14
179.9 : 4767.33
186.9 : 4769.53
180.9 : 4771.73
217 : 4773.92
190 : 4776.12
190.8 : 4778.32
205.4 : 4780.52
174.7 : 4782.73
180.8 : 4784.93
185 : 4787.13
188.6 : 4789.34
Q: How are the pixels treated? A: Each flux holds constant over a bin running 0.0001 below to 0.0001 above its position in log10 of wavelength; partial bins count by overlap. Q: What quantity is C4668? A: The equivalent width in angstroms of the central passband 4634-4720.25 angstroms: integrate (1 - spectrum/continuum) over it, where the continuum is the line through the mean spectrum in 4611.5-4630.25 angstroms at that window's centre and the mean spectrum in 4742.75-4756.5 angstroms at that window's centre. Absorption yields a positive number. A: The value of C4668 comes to 4.2 angstroms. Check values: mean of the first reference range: 186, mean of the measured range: 172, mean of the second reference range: 175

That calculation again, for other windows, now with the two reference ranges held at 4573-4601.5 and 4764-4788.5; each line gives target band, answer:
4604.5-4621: -1.6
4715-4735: -1.2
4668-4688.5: 0.2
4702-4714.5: 1.5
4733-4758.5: 0.9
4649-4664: -0.4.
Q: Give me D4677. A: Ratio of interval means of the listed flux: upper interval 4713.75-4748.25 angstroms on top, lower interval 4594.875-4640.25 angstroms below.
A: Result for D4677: 1.0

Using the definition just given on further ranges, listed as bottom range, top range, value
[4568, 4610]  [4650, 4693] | 1.04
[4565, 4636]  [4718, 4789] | 1.05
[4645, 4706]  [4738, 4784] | 1.04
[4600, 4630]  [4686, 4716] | 0.91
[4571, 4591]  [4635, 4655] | 1.05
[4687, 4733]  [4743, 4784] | 1.04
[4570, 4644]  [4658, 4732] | 1.00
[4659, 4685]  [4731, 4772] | 1.03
